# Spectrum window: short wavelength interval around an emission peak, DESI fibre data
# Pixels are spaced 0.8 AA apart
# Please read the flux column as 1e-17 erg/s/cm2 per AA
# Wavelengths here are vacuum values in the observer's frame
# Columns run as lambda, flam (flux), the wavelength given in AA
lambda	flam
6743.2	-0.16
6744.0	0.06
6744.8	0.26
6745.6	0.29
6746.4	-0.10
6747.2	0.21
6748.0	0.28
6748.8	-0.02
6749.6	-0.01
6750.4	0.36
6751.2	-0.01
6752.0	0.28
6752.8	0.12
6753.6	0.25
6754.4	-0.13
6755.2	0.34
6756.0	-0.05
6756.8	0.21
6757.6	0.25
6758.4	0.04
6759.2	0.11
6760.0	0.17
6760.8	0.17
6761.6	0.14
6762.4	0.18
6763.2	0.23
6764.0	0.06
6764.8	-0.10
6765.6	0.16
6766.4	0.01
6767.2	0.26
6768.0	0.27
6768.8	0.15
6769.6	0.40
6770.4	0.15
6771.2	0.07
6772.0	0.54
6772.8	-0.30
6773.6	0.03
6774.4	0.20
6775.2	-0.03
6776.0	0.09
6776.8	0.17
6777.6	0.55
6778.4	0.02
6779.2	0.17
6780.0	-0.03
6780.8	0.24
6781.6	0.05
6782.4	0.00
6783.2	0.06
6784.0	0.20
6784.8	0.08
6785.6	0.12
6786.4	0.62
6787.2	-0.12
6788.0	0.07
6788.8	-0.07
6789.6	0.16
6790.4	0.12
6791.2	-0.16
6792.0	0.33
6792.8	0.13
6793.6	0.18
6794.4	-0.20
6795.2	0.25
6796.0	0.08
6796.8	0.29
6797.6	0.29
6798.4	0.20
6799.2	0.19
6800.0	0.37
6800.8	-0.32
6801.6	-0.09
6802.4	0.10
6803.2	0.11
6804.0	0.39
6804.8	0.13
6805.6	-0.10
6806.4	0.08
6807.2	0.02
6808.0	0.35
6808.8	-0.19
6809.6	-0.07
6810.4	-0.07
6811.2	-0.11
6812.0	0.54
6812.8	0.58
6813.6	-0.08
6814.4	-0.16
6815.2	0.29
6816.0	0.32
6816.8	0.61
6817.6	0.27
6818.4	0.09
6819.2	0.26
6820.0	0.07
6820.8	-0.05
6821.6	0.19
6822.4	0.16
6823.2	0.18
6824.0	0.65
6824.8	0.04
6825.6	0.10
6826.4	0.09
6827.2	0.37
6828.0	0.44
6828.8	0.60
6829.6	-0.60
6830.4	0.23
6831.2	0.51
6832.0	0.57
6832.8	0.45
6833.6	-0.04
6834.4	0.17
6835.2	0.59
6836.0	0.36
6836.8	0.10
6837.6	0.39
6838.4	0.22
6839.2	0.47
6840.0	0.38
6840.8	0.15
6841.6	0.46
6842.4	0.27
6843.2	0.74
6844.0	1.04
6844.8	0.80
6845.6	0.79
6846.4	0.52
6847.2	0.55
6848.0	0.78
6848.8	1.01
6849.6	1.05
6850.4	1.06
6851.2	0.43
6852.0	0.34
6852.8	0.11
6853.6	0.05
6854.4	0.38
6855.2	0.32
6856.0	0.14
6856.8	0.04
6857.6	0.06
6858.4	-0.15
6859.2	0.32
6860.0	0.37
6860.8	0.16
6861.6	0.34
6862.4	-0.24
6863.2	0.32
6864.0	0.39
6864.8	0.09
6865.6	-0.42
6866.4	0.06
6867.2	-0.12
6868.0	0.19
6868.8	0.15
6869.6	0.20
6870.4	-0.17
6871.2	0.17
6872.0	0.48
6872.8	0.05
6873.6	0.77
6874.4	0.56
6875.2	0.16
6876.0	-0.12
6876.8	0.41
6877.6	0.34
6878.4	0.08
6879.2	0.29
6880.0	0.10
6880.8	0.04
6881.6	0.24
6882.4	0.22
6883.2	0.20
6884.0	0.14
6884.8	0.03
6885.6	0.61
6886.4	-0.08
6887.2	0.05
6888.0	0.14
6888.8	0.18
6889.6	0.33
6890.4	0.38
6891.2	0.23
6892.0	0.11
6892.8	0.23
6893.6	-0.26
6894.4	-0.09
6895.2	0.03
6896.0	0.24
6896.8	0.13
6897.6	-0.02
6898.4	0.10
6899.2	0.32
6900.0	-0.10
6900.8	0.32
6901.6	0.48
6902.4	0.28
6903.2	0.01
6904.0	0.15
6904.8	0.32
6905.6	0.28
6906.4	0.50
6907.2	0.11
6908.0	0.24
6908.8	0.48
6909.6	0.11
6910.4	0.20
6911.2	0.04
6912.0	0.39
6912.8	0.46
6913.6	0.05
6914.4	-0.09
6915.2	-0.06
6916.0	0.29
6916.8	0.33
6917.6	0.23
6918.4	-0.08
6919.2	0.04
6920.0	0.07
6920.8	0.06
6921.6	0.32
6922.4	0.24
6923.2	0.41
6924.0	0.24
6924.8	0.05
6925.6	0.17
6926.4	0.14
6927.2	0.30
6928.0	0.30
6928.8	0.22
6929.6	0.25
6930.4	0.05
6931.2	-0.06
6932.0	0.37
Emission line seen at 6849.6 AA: [O II] 3727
